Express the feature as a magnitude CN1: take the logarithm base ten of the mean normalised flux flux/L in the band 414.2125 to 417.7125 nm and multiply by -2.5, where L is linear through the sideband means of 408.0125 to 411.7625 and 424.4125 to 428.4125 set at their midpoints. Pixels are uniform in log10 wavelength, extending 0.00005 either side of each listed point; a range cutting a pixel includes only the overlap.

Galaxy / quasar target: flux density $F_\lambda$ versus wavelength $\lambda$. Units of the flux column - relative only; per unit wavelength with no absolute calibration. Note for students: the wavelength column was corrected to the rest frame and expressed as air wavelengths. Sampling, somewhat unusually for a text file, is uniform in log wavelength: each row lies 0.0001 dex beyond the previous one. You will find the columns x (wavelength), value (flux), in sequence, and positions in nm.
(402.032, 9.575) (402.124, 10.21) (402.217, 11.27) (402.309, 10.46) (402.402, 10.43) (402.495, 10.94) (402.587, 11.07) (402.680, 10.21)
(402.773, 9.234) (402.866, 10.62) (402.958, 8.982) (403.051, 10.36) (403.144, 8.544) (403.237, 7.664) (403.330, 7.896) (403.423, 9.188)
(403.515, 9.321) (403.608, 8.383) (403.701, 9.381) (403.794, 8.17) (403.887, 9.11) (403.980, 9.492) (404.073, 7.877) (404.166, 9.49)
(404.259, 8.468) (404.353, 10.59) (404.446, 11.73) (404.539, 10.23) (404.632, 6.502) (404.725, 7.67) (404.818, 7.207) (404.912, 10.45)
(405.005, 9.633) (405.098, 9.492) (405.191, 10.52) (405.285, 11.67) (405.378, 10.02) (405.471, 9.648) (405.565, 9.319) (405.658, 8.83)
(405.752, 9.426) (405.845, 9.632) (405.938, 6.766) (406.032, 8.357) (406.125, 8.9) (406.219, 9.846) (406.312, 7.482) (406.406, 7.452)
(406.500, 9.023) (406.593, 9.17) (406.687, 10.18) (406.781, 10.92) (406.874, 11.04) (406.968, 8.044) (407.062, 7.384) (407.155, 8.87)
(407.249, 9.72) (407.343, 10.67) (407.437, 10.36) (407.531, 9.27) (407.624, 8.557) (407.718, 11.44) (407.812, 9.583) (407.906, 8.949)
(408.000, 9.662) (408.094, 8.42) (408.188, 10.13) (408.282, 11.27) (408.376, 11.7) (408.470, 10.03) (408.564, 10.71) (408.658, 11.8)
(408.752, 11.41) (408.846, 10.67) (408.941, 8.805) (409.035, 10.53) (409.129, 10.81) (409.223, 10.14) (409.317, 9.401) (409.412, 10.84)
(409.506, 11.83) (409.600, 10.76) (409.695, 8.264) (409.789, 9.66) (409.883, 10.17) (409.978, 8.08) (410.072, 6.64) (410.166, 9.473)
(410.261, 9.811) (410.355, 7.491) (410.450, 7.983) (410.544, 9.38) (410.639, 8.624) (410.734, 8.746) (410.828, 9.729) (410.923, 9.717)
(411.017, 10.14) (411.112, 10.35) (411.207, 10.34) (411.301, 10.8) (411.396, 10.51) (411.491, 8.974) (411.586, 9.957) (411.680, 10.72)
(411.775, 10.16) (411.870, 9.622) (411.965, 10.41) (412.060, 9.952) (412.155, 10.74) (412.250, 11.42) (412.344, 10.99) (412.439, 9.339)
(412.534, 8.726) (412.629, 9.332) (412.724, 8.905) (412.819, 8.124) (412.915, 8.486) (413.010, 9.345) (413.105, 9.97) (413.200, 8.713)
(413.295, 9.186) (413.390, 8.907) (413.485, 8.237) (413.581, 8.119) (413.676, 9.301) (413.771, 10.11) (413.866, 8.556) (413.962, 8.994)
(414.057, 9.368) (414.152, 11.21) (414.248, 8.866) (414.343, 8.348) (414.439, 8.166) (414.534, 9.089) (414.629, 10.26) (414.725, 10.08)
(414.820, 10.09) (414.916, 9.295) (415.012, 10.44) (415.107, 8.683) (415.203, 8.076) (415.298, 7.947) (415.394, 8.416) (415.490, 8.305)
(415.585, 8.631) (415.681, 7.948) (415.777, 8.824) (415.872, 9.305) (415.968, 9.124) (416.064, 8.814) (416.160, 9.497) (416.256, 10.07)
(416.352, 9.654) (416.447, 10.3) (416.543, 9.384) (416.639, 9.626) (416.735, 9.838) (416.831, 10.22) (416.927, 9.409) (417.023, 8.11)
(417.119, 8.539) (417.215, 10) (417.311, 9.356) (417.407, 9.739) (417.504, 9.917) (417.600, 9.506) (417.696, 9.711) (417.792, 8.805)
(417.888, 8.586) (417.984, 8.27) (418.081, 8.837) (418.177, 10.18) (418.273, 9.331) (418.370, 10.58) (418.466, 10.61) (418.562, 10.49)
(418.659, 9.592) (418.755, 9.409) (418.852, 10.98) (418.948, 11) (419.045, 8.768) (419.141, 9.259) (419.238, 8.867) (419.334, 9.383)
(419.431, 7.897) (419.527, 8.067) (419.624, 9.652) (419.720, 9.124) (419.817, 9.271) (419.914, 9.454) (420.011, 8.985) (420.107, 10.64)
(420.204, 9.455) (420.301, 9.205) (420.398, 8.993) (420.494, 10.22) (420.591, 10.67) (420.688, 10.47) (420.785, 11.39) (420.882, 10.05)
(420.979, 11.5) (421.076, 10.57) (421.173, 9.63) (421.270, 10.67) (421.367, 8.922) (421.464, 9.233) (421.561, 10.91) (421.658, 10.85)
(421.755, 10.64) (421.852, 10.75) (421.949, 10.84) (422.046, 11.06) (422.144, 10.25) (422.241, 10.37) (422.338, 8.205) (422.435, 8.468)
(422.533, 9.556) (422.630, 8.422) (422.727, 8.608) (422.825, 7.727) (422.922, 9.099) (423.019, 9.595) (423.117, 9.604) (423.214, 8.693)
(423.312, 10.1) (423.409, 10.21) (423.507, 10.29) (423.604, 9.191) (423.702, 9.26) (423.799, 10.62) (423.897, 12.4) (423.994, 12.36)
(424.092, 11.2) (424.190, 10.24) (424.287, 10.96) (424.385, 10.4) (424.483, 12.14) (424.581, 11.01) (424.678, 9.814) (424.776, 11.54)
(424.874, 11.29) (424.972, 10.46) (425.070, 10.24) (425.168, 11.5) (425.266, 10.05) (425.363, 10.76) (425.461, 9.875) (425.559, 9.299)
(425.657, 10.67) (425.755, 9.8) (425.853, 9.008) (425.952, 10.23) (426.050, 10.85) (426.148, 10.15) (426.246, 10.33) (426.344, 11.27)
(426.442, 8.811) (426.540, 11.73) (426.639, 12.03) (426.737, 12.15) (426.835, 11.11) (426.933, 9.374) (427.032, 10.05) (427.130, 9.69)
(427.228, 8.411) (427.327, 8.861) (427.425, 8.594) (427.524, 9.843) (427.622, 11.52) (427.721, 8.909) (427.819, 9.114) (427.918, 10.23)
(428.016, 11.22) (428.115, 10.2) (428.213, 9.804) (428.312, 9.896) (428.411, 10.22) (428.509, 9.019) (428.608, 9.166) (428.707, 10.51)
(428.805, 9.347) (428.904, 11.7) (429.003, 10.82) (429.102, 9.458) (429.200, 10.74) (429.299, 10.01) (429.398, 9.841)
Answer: 0.09 mag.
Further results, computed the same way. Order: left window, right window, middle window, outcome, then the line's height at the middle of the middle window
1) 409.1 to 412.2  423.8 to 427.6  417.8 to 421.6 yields 0.051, 10.2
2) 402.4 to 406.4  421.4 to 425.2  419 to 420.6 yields 0.086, 10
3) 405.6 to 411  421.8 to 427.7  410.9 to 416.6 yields 0.036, 9.74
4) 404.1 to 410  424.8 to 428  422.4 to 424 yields 0.058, 10.1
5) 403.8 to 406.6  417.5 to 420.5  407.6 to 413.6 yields -0.054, 9.25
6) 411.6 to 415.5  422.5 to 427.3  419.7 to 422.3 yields -0.023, 9.94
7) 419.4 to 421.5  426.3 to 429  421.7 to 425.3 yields -0.031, 9.9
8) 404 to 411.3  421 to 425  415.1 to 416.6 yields 0.107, 9.87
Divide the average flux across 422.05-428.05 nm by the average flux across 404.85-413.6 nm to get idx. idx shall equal 1.1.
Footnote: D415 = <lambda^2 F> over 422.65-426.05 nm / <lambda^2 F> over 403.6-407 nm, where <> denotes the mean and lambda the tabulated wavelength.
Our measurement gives 1.22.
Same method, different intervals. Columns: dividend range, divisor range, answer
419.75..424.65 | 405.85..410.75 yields 1.13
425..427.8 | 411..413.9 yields 1.13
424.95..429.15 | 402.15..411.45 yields 1.17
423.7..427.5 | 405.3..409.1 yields 1.19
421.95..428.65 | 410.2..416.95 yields 1.14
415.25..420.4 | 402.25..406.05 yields 1.07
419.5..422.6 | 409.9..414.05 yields 1.11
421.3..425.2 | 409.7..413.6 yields 1.14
